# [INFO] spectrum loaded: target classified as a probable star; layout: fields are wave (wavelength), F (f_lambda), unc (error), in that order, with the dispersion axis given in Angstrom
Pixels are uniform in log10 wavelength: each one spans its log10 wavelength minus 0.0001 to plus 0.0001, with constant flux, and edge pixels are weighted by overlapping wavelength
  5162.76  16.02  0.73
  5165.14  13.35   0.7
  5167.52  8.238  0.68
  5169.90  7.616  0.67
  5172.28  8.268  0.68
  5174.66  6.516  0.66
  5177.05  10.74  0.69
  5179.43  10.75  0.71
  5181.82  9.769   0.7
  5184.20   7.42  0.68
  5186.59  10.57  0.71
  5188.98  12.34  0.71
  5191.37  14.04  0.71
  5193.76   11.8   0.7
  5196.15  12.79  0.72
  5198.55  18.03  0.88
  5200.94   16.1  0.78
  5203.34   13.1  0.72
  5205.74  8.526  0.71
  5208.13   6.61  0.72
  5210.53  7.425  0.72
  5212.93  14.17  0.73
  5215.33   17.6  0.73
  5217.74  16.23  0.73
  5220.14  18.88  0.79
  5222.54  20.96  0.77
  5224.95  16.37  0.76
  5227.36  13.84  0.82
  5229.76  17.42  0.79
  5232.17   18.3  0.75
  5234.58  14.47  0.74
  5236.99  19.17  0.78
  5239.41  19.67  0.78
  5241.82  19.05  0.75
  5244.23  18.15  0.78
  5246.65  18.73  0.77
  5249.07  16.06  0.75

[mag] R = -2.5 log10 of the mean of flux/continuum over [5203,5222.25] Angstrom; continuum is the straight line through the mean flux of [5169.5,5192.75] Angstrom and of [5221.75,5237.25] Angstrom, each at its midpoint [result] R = 0.12 mag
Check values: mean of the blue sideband 9.9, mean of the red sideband 17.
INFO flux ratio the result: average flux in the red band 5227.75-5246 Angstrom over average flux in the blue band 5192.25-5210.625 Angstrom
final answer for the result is 1.48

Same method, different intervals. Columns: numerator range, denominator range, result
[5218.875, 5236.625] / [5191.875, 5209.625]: 1.39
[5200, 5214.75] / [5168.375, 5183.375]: 1.26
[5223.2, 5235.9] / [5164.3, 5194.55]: 1.62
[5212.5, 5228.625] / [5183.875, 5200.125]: 1.33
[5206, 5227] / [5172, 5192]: 1.44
